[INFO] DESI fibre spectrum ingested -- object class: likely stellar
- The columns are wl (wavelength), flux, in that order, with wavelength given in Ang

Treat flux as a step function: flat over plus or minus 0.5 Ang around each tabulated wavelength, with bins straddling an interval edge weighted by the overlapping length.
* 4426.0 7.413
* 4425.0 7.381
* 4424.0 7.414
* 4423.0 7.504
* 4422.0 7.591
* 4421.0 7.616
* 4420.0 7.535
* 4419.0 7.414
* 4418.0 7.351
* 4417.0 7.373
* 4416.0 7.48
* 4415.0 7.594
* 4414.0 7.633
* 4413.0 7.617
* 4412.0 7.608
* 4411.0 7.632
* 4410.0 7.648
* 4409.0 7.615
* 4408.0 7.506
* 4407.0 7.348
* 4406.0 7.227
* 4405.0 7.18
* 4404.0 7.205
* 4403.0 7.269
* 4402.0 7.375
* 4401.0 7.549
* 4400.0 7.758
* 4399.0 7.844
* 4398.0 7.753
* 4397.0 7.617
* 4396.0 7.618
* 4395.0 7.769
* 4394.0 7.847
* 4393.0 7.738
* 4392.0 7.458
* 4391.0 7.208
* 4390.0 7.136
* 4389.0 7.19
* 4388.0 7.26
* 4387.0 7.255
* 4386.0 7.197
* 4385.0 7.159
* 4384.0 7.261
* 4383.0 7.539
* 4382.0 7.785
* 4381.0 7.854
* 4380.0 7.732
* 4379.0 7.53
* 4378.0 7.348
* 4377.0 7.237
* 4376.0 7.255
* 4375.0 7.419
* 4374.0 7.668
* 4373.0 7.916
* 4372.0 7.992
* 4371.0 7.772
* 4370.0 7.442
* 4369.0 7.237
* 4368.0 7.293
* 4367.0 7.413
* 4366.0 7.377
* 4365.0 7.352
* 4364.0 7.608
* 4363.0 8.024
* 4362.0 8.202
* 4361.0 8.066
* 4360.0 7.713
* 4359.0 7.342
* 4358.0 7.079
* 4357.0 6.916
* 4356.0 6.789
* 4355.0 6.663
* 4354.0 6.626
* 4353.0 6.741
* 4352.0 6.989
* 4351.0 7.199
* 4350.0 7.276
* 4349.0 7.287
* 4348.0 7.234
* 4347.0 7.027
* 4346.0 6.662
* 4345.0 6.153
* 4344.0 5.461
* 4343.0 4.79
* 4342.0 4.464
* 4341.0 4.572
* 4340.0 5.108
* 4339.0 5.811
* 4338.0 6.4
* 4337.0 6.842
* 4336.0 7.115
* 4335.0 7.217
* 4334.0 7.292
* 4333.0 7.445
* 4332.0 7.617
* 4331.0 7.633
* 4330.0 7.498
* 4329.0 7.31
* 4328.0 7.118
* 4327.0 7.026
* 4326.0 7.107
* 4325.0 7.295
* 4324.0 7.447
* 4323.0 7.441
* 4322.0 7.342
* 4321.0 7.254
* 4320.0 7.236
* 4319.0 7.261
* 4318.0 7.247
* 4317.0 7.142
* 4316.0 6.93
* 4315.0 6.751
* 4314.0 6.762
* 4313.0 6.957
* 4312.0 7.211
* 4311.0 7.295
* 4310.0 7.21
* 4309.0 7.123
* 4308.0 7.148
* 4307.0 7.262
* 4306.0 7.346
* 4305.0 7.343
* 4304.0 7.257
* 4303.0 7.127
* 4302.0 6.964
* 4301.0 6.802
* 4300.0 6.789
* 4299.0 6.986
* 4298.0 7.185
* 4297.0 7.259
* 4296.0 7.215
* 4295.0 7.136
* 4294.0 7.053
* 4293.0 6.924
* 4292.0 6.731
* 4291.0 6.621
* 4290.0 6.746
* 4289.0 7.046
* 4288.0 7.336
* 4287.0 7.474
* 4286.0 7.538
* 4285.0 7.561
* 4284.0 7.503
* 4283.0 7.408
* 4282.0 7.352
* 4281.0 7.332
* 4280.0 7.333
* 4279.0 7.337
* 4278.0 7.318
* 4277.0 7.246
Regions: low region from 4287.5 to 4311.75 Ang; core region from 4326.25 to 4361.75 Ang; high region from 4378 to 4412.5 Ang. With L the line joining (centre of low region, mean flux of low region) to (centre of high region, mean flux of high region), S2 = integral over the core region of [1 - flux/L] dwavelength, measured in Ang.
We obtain 2.4 Ang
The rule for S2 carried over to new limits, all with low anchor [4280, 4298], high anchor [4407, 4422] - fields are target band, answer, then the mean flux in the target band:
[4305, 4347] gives 2.6 Ang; 6.84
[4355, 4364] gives -0.1 Ang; 7.47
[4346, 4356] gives 0.5 Ang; 6.98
